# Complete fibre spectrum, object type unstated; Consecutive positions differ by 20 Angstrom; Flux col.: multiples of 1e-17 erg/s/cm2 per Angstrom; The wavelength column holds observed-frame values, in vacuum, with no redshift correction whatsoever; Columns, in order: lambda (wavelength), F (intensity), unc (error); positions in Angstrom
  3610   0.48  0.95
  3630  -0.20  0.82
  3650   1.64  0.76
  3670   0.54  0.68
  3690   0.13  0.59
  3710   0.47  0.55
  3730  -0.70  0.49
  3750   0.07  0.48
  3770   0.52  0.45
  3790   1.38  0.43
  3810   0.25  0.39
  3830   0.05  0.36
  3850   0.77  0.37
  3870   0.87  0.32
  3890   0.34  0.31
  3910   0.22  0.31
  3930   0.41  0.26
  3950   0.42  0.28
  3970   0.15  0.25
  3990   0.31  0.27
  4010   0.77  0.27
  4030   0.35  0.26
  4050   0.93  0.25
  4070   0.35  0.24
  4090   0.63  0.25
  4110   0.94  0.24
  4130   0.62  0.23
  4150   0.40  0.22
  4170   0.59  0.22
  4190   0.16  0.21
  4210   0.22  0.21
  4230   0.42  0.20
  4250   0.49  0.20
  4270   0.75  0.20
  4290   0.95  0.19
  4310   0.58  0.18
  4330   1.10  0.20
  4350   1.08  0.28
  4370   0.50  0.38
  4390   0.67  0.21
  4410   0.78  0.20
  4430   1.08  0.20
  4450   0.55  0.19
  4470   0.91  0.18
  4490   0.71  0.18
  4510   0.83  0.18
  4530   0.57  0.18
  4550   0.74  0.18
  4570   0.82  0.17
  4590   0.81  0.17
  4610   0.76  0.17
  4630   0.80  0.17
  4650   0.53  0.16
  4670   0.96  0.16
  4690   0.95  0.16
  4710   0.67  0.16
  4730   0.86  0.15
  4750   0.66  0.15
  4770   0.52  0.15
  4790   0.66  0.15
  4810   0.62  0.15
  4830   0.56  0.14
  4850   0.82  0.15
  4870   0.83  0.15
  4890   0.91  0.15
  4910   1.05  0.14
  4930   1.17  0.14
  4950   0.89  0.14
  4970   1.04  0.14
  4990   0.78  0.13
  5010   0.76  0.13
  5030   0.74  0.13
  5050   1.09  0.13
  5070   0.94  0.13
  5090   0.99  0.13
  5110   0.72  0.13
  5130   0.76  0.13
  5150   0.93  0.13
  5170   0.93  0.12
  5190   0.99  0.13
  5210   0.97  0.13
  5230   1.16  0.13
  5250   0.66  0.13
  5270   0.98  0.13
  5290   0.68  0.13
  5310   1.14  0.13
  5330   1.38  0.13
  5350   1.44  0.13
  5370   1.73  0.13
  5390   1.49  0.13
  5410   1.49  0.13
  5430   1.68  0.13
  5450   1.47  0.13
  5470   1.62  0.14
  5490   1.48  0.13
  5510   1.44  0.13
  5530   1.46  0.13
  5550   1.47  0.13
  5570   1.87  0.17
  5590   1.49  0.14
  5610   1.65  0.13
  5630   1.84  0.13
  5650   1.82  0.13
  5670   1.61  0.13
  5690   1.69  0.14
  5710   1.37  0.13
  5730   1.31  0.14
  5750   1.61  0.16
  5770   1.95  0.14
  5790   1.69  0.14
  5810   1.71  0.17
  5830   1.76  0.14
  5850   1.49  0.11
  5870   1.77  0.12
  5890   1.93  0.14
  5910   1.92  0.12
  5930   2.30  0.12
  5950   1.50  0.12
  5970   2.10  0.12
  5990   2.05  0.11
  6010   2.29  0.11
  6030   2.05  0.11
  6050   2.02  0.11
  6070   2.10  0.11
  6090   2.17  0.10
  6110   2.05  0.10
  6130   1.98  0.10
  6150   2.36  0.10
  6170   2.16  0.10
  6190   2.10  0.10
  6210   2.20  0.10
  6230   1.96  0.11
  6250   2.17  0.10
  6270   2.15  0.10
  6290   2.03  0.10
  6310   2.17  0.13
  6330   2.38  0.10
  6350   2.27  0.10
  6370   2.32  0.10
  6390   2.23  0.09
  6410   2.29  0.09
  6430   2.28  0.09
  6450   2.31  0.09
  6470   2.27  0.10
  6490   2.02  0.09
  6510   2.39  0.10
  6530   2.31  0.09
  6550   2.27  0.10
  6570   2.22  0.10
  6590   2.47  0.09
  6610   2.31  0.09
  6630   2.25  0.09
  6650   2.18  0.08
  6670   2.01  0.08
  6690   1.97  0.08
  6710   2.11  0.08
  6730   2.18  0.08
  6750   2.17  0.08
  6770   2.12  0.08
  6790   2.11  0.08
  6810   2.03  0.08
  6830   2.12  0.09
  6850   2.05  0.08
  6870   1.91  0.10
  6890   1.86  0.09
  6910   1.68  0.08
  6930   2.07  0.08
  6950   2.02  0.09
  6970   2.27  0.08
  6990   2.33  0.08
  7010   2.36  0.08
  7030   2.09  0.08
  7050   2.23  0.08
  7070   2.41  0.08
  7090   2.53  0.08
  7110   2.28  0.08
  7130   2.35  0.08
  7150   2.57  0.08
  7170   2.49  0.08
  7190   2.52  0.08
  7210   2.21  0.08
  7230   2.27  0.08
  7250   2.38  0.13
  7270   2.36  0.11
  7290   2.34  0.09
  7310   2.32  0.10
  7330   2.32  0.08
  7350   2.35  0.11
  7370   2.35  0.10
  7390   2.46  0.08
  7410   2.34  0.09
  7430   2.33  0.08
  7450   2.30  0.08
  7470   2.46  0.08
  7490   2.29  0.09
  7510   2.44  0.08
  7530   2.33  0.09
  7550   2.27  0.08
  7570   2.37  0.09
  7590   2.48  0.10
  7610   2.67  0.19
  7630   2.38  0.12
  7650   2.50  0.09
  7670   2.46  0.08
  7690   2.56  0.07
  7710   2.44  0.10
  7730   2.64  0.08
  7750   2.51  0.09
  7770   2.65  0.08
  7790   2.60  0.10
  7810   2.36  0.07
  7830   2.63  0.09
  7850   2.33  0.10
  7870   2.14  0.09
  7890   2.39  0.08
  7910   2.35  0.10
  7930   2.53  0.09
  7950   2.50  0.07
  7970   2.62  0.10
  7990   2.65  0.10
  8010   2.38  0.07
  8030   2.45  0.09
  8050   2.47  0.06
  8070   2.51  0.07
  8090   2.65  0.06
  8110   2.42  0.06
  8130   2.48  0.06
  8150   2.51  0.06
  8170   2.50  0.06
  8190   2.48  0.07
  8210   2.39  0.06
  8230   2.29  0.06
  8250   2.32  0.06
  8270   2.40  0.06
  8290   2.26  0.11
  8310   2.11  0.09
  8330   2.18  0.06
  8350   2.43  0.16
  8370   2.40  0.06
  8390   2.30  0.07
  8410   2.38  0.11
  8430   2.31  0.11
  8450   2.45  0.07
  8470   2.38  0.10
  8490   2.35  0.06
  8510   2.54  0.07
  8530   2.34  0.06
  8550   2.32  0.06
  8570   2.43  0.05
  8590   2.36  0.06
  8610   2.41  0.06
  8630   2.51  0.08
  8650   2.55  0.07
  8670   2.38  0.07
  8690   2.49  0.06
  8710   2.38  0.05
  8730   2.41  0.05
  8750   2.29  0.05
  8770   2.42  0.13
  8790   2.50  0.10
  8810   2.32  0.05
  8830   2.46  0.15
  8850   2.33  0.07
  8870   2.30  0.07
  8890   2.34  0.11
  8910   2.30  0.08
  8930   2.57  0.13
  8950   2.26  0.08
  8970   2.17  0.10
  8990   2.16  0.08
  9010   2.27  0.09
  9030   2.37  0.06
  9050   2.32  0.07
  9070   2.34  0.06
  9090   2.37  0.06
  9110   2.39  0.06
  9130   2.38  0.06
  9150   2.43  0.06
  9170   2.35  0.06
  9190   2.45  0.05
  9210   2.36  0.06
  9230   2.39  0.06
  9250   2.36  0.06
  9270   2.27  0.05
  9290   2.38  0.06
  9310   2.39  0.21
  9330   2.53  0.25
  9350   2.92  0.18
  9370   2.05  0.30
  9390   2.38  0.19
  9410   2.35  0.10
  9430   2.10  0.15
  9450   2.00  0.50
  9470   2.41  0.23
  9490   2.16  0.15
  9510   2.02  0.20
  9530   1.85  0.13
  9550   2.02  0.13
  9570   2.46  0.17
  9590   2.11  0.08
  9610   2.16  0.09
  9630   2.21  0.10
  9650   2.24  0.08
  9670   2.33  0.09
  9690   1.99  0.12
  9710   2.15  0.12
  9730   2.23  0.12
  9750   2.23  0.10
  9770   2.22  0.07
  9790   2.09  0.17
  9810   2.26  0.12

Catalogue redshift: 0.33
